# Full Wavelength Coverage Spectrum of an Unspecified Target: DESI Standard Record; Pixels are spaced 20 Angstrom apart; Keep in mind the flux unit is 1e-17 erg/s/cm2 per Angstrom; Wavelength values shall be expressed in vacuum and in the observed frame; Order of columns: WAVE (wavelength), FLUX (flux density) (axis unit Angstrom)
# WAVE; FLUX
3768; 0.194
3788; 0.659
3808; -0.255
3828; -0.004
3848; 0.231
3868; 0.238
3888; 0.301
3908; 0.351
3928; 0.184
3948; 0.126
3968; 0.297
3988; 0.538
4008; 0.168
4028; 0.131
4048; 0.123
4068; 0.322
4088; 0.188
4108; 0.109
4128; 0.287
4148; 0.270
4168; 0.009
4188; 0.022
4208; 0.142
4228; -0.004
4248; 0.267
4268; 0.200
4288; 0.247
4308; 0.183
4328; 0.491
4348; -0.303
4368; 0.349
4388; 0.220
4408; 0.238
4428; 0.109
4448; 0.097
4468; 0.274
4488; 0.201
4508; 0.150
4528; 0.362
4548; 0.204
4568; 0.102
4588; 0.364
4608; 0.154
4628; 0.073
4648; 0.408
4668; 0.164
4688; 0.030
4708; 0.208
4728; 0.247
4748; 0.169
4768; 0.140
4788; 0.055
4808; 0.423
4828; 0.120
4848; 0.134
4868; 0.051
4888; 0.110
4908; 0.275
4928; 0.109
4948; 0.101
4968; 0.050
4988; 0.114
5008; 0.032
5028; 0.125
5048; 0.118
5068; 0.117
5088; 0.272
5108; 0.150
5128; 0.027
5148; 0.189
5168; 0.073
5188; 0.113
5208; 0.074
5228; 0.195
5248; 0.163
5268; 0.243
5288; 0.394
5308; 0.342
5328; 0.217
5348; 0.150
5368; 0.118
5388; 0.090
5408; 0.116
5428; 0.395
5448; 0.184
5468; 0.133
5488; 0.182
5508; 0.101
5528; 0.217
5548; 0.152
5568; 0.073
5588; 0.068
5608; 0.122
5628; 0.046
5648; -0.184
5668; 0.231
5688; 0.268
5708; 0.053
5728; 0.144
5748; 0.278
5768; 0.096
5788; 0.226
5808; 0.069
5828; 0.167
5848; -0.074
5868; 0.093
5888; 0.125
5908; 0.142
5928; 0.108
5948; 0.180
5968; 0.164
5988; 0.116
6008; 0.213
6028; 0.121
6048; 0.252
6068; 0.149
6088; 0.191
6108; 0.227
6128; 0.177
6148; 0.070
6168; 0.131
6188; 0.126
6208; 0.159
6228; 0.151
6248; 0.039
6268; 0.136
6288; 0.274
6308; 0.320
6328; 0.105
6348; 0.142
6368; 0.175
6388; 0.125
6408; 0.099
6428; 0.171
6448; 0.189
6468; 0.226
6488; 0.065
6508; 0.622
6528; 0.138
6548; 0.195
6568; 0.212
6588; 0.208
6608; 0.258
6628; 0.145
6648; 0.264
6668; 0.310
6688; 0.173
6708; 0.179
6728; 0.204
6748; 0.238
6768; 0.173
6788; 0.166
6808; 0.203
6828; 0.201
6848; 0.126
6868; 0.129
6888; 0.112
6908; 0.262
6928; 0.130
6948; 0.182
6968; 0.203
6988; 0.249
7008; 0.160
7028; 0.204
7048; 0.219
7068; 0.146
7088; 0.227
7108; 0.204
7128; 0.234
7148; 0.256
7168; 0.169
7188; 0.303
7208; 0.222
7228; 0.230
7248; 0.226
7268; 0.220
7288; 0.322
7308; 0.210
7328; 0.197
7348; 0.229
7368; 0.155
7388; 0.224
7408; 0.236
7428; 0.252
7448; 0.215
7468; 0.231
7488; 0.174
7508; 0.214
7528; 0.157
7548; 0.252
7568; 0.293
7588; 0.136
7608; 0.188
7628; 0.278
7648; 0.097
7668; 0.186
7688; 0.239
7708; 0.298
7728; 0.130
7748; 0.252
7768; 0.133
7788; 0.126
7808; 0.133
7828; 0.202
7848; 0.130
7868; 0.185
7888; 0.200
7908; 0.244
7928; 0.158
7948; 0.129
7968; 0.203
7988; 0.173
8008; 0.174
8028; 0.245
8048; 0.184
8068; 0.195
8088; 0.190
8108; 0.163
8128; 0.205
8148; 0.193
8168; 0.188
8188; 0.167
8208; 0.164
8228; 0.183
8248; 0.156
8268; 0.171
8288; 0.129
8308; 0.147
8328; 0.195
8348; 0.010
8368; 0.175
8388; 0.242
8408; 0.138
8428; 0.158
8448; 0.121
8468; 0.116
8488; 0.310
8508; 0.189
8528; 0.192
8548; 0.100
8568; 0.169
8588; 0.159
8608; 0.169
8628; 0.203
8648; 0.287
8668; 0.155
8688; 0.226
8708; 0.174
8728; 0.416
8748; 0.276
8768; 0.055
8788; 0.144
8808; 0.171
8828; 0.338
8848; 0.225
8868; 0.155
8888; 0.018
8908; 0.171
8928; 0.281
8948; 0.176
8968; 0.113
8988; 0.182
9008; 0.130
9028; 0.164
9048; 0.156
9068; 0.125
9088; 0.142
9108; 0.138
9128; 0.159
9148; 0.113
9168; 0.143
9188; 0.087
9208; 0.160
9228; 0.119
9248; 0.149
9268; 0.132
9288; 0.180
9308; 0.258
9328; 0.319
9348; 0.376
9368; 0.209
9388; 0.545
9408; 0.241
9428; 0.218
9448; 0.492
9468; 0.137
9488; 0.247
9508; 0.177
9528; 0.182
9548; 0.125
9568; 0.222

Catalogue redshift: 0.744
